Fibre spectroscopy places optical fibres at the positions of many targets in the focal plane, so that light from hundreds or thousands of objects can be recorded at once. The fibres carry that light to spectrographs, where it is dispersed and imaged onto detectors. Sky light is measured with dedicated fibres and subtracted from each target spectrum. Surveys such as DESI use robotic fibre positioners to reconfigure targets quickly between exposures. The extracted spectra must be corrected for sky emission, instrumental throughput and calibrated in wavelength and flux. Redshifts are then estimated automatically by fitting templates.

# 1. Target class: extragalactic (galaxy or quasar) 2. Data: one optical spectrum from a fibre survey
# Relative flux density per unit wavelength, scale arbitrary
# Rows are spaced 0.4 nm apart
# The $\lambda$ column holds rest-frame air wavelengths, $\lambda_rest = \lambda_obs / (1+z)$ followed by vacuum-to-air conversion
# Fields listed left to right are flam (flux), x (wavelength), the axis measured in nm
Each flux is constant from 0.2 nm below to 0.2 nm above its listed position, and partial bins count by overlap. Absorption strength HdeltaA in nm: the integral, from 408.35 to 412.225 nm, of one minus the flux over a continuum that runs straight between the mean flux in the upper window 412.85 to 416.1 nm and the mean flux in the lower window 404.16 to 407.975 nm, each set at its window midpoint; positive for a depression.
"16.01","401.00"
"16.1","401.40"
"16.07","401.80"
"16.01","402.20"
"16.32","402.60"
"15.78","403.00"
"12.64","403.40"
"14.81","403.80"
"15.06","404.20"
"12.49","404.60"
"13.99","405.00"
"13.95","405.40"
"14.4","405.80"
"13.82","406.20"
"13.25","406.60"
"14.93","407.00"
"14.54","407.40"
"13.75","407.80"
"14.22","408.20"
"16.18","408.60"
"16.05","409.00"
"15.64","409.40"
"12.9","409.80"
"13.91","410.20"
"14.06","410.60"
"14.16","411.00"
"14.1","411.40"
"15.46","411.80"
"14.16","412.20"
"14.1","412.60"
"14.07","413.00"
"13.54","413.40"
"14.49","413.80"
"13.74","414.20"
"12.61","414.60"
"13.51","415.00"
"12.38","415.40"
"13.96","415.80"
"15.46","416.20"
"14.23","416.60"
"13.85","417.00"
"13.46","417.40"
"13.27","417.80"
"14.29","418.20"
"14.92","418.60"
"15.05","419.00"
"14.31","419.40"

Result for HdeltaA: -0.252 nm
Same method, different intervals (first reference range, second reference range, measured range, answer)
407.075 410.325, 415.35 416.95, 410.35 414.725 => 0.10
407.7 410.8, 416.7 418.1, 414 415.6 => 0.10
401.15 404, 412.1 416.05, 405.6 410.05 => 0.03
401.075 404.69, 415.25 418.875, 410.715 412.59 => 0.00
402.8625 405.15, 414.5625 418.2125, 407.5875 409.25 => -0.13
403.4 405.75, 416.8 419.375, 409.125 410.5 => -0.02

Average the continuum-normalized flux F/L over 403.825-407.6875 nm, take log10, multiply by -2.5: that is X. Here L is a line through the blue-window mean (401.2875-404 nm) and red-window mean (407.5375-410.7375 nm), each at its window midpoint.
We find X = 0.07 mag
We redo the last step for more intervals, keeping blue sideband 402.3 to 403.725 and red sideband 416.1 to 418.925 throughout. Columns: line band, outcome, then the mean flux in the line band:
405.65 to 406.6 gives 0.068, 13.9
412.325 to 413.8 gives 0.034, 14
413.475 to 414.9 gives 0.061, 13.6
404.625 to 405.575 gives 0.089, 13.7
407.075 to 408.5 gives 0.026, 14.4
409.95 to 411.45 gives 0.042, 14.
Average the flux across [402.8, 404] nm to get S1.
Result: 14.4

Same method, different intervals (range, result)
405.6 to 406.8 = 13.8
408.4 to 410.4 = 14.9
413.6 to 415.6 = 13.3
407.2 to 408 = 14.1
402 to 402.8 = 16.2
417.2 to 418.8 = 14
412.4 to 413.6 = 13.9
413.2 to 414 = 14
